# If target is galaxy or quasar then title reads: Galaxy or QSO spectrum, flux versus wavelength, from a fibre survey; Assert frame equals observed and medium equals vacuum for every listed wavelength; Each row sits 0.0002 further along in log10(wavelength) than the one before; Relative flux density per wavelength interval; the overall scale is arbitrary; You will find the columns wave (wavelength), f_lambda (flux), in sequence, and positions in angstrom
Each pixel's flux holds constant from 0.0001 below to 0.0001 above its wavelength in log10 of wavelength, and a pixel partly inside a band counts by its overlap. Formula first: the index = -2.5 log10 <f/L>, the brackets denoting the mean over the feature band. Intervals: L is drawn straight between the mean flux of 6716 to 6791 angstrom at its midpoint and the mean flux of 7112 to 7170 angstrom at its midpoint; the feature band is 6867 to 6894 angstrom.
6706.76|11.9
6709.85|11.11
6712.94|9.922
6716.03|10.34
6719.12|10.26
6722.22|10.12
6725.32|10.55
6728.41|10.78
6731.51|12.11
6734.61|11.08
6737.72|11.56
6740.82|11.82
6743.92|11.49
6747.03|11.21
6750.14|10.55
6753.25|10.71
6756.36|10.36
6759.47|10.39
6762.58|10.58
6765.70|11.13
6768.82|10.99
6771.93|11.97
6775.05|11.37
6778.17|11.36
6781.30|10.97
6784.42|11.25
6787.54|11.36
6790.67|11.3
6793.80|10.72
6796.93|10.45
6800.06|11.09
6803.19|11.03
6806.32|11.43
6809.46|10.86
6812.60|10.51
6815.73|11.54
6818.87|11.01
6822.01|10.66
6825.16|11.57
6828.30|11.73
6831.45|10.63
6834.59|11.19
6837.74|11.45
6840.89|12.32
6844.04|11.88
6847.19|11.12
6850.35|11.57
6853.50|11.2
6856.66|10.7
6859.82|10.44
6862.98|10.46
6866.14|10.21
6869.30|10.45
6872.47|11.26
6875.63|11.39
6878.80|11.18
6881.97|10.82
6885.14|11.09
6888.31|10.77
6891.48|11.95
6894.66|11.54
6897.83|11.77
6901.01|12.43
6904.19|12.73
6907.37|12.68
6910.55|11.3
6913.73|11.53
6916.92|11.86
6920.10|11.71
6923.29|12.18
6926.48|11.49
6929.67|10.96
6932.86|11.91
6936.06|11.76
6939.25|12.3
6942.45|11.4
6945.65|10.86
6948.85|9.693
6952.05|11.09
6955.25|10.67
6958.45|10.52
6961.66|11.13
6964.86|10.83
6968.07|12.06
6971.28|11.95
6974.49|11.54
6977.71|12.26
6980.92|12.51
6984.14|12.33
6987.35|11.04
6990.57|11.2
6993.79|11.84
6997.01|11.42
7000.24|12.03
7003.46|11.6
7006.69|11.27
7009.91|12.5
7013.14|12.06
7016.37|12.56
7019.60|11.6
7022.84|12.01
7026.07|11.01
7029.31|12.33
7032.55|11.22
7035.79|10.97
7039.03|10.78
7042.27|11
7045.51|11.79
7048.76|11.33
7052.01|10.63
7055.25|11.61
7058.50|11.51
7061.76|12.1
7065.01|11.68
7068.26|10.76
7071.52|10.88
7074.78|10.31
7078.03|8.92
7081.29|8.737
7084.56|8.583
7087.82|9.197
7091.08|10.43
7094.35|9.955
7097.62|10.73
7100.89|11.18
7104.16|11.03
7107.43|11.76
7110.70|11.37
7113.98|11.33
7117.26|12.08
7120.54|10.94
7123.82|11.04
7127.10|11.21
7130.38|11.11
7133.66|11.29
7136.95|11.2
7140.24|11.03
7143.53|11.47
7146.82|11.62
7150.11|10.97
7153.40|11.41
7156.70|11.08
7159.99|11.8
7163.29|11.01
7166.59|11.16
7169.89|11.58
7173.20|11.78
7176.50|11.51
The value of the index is 0.00 mag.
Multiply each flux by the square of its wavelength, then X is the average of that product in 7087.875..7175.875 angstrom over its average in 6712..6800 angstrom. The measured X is 1.14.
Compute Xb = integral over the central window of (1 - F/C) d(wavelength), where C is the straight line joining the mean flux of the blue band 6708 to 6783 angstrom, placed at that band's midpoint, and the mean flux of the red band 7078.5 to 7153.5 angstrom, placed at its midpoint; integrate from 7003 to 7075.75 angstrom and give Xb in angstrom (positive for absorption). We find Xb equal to -4.2 angstrom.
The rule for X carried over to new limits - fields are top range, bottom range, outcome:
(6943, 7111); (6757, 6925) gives 1.04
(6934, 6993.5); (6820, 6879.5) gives 1.06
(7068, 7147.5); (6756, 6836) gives 1.06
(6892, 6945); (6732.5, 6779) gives 1.12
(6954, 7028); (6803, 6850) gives 1.08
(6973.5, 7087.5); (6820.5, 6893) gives 1.07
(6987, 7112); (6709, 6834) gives 1.09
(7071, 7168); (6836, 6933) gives 1.01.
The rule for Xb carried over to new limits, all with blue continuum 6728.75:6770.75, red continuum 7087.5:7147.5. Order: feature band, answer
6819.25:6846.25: -0.80 angstrom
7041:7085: 1.29 angstrom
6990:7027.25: -2.36 angstrom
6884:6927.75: -2.84 angstrom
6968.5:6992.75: -1.67 angstrom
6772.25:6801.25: -0.15 angstrom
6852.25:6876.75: 0.73 angstrom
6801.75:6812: 0.02 angstrom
